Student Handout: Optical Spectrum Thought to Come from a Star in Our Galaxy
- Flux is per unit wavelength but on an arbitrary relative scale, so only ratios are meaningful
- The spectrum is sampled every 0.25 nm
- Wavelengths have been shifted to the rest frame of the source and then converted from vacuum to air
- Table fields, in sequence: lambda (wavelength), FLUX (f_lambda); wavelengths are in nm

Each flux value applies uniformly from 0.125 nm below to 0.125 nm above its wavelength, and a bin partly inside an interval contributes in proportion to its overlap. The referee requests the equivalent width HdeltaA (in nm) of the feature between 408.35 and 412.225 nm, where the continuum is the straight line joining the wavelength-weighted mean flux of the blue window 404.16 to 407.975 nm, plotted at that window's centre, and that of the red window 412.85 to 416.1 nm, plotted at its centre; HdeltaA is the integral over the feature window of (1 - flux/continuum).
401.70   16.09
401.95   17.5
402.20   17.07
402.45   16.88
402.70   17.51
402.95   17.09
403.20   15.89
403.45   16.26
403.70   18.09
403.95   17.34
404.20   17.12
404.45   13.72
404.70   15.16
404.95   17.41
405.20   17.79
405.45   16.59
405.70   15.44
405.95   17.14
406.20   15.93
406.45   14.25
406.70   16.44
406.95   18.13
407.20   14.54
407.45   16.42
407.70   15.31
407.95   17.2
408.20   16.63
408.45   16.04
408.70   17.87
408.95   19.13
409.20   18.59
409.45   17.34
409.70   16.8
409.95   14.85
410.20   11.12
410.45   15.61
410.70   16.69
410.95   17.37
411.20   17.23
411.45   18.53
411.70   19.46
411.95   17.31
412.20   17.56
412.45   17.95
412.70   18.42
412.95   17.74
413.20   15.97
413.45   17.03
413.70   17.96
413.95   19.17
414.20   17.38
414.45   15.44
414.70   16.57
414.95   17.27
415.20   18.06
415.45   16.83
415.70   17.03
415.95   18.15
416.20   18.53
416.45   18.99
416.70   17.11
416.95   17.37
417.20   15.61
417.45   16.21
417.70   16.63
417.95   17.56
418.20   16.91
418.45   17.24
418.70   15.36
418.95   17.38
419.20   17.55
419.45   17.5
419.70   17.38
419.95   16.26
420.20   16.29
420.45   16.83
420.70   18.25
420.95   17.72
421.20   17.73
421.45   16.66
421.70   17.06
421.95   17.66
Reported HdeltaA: -0.060 nm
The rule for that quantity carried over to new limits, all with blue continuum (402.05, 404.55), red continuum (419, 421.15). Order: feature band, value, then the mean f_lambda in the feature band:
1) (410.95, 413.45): -0.11 nm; 17.7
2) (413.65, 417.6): -0.05 nm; 17.3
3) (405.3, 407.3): 0.09 nm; 16.1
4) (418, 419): 0.03 nm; 16.7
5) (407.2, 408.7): 0.05 nm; 16.3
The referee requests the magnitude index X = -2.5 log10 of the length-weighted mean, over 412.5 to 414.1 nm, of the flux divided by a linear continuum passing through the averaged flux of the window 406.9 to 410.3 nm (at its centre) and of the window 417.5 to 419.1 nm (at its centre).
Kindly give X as -0.07 mag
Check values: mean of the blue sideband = 16.4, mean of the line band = 17.7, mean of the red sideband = 16.8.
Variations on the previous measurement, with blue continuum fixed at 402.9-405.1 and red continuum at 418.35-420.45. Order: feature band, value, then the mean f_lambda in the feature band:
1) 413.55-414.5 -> -0.058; 17.6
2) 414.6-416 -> -0.034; 17.3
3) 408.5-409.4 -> -0.103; 18.2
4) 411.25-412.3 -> -0.094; 18.2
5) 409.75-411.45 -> 0.058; 15.8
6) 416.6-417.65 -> 0.015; 16.6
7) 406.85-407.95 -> 0.024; 16.2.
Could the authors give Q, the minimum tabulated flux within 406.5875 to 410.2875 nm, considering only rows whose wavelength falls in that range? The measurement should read 11.12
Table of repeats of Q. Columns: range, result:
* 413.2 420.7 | 15.36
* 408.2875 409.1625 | 16.04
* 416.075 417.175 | 17.11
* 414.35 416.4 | 15.44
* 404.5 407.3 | 14.25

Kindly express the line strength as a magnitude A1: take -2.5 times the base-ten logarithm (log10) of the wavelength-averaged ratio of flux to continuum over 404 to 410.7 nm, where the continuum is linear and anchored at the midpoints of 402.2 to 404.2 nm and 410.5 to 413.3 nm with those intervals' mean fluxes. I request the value 0.07 mag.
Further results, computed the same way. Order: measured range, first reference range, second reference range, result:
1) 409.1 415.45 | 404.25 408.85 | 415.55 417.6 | -0.013 mag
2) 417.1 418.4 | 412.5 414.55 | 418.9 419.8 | 0.052 mag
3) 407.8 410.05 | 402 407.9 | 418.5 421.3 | -0.035 mag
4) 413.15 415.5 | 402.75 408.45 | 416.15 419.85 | -0.020 mag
